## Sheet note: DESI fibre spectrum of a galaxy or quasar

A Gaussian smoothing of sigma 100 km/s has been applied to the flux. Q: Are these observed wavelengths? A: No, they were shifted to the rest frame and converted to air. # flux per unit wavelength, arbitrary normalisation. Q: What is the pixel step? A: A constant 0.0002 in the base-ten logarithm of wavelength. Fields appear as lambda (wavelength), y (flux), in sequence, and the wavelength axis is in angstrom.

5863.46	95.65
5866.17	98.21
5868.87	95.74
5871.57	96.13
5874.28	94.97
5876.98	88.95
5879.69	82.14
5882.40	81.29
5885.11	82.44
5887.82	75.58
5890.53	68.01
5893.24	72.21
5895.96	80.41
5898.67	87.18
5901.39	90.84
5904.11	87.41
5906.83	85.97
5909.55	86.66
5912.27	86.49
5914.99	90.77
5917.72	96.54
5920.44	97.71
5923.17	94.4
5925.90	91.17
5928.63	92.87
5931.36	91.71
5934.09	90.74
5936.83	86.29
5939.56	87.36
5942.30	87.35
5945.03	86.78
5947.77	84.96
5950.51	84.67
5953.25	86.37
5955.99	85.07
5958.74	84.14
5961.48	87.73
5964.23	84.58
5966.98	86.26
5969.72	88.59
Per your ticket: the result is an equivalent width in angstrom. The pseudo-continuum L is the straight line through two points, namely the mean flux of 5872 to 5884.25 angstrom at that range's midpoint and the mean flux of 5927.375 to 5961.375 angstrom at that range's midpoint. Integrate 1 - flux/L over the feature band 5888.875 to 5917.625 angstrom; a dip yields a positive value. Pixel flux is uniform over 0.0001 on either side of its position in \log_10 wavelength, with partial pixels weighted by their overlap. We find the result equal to 1.1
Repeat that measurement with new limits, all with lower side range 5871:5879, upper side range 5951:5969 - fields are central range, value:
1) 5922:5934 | -0.57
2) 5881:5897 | 2.54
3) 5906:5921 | -0.21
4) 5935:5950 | 0.09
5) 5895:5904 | 0.37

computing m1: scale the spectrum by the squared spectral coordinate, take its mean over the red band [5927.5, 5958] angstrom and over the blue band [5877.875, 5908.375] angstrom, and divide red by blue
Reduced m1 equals 1.09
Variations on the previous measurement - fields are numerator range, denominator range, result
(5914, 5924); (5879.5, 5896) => 1.25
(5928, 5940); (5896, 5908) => 1.04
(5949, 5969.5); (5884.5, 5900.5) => 1.13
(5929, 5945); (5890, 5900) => 1.16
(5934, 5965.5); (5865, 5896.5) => 1.04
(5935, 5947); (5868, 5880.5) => 0.97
